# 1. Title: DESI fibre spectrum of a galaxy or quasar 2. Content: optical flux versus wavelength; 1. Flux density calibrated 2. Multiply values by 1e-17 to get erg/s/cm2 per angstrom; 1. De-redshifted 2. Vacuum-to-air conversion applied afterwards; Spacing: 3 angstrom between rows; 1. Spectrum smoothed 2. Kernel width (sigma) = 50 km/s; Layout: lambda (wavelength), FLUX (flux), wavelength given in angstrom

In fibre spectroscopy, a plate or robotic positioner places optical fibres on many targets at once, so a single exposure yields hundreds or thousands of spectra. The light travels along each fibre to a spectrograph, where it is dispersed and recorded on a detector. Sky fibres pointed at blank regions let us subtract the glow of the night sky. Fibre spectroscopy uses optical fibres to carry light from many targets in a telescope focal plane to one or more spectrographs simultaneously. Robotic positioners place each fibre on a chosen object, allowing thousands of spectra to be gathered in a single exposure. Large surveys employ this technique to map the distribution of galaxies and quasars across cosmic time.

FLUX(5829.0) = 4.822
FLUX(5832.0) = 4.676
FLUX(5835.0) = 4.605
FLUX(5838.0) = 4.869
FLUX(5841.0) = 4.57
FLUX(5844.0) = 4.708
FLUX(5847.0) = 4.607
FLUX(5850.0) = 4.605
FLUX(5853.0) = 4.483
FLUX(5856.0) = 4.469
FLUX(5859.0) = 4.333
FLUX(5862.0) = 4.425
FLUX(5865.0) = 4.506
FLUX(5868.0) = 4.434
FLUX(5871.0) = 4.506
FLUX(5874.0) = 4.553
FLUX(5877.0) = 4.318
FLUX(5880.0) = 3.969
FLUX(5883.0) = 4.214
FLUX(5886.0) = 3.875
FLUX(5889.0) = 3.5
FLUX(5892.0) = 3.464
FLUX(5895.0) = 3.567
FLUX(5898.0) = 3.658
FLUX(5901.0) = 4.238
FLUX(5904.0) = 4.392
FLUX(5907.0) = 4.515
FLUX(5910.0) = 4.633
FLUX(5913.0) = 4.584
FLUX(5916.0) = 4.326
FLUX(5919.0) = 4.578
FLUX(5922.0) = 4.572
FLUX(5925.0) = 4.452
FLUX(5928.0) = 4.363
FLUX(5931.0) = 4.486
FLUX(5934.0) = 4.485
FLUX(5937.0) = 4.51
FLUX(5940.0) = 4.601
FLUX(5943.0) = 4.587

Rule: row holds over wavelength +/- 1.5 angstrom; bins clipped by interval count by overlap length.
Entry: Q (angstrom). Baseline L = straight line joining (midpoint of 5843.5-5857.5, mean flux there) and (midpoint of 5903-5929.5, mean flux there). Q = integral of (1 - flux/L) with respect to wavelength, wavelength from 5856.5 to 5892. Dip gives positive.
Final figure 2.55 angstrom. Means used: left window 4.56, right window 4.49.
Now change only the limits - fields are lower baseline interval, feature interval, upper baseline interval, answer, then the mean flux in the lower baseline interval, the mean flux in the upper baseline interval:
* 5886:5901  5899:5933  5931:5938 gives -2.9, 3.65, 4.49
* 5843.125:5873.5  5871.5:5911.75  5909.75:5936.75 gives 3.7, 4.5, 4.49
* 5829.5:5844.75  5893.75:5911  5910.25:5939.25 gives 1.4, 4.69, 4.49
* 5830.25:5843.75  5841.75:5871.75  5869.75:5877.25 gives 0.4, 4.69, 4.48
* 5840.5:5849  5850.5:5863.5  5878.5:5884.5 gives 0.0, 4.63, 4.09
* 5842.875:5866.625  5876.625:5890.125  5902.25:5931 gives 1.6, 4.51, 4.49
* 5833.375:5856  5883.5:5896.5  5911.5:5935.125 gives 2.6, 4.62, 4.48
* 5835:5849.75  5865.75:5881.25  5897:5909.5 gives 0.3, 4.67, 4.26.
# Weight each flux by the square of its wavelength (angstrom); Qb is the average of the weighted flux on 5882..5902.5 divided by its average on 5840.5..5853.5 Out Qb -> 0.83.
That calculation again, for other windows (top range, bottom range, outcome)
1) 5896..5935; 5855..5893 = 1.06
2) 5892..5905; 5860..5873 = 0.88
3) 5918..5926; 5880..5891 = 1.19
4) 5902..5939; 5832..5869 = 1.01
